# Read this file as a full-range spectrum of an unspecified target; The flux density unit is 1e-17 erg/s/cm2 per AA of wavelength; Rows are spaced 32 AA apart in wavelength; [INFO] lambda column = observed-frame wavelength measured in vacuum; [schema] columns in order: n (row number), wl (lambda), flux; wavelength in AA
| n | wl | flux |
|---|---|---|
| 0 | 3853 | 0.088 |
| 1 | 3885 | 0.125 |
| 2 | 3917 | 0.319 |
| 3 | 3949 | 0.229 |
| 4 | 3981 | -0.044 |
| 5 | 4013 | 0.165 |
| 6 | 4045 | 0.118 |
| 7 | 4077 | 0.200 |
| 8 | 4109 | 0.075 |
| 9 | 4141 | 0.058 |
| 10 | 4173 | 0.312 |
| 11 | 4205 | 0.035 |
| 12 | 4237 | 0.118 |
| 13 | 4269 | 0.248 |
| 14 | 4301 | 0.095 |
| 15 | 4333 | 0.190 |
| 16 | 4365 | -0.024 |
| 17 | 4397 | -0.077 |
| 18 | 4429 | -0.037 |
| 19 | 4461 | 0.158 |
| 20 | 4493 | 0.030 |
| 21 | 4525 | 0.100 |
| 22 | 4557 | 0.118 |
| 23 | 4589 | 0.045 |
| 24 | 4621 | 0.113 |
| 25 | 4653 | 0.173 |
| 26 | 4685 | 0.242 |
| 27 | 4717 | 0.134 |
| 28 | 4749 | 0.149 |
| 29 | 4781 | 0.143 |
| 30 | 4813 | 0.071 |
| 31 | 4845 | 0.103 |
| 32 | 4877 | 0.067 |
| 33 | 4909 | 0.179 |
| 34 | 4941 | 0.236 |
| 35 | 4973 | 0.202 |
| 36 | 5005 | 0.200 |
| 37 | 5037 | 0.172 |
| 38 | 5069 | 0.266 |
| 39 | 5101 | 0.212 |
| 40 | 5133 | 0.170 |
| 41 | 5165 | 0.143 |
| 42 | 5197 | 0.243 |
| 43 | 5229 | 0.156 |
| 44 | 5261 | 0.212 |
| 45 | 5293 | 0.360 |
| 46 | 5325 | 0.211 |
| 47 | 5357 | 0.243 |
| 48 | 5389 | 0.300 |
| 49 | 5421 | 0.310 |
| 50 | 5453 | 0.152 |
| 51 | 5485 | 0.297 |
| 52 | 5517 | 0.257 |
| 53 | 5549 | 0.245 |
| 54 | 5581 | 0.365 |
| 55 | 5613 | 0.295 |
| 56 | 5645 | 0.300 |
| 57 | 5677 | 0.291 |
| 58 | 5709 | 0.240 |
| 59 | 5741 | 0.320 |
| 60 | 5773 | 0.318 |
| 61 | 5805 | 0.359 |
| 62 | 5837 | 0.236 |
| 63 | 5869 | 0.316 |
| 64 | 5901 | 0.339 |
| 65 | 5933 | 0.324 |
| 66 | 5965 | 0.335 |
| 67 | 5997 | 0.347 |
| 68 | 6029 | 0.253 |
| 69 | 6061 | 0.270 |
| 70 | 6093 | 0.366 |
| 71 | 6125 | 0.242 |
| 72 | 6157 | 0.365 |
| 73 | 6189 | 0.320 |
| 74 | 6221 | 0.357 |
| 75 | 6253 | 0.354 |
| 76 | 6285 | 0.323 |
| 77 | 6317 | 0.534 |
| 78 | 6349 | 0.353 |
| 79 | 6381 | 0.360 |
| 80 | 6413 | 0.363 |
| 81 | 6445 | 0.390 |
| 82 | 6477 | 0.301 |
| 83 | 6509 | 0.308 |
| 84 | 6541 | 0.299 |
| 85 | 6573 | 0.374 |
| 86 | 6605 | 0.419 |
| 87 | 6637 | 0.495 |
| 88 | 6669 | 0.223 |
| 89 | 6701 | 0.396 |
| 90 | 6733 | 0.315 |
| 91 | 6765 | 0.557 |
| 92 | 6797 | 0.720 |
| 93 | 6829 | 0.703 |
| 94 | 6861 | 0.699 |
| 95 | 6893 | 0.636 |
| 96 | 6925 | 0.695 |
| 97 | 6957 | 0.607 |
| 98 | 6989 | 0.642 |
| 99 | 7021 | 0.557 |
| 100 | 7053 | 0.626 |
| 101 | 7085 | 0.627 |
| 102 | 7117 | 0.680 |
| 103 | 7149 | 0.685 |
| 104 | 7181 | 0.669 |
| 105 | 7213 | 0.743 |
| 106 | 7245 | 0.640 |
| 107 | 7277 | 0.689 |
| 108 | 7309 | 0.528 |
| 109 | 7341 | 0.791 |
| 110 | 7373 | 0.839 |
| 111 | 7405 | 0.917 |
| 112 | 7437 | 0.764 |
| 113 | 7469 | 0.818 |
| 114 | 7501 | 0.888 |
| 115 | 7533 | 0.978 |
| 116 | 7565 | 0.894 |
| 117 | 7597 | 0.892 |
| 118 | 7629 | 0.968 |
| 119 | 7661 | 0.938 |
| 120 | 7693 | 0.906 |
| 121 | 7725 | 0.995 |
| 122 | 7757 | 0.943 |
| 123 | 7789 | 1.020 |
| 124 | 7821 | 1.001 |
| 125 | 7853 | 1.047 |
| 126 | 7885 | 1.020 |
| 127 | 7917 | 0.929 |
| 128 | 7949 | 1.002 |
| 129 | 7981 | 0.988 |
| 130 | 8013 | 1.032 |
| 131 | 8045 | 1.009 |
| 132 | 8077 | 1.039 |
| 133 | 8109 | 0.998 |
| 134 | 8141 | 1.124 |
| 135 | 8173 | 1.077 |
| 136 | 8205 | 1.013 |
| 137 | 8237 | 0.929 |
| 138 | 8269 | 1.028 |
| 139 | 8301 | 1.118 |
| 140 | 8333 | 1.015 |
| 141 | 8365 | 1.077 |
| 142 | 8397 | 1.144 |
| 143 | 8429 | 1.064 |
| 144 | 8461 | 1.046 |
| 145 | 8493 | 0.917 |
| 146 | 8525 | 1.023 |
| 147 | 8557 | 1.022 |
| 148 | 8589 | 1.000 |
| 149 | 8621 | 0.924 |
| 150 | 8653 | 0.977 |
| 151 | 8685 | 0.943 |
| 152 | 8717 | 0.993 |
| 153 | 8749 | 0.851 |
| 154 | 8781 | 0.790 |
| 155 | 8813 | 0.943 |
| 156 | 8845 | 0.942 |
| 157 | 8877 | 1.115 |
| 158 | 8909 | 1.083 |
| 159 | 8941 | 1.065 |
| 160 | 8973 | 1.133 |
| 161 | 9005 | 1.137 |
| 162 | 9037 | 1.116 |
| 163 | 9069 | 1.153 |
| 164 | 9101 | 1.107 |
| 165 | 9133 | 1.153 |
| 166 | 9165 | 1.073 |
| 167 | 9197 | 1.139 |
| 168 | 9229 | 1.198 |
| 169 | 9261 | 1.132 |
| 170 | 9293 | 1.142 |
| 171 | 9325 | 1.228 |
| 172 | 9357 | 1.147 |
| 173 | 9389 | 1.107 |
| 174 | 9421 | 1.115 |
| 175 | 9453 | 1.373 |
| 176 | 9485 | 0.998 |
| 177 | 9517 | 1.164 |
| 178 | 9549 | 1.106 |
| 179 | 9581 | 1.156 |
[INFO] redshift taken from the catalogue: 0.69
